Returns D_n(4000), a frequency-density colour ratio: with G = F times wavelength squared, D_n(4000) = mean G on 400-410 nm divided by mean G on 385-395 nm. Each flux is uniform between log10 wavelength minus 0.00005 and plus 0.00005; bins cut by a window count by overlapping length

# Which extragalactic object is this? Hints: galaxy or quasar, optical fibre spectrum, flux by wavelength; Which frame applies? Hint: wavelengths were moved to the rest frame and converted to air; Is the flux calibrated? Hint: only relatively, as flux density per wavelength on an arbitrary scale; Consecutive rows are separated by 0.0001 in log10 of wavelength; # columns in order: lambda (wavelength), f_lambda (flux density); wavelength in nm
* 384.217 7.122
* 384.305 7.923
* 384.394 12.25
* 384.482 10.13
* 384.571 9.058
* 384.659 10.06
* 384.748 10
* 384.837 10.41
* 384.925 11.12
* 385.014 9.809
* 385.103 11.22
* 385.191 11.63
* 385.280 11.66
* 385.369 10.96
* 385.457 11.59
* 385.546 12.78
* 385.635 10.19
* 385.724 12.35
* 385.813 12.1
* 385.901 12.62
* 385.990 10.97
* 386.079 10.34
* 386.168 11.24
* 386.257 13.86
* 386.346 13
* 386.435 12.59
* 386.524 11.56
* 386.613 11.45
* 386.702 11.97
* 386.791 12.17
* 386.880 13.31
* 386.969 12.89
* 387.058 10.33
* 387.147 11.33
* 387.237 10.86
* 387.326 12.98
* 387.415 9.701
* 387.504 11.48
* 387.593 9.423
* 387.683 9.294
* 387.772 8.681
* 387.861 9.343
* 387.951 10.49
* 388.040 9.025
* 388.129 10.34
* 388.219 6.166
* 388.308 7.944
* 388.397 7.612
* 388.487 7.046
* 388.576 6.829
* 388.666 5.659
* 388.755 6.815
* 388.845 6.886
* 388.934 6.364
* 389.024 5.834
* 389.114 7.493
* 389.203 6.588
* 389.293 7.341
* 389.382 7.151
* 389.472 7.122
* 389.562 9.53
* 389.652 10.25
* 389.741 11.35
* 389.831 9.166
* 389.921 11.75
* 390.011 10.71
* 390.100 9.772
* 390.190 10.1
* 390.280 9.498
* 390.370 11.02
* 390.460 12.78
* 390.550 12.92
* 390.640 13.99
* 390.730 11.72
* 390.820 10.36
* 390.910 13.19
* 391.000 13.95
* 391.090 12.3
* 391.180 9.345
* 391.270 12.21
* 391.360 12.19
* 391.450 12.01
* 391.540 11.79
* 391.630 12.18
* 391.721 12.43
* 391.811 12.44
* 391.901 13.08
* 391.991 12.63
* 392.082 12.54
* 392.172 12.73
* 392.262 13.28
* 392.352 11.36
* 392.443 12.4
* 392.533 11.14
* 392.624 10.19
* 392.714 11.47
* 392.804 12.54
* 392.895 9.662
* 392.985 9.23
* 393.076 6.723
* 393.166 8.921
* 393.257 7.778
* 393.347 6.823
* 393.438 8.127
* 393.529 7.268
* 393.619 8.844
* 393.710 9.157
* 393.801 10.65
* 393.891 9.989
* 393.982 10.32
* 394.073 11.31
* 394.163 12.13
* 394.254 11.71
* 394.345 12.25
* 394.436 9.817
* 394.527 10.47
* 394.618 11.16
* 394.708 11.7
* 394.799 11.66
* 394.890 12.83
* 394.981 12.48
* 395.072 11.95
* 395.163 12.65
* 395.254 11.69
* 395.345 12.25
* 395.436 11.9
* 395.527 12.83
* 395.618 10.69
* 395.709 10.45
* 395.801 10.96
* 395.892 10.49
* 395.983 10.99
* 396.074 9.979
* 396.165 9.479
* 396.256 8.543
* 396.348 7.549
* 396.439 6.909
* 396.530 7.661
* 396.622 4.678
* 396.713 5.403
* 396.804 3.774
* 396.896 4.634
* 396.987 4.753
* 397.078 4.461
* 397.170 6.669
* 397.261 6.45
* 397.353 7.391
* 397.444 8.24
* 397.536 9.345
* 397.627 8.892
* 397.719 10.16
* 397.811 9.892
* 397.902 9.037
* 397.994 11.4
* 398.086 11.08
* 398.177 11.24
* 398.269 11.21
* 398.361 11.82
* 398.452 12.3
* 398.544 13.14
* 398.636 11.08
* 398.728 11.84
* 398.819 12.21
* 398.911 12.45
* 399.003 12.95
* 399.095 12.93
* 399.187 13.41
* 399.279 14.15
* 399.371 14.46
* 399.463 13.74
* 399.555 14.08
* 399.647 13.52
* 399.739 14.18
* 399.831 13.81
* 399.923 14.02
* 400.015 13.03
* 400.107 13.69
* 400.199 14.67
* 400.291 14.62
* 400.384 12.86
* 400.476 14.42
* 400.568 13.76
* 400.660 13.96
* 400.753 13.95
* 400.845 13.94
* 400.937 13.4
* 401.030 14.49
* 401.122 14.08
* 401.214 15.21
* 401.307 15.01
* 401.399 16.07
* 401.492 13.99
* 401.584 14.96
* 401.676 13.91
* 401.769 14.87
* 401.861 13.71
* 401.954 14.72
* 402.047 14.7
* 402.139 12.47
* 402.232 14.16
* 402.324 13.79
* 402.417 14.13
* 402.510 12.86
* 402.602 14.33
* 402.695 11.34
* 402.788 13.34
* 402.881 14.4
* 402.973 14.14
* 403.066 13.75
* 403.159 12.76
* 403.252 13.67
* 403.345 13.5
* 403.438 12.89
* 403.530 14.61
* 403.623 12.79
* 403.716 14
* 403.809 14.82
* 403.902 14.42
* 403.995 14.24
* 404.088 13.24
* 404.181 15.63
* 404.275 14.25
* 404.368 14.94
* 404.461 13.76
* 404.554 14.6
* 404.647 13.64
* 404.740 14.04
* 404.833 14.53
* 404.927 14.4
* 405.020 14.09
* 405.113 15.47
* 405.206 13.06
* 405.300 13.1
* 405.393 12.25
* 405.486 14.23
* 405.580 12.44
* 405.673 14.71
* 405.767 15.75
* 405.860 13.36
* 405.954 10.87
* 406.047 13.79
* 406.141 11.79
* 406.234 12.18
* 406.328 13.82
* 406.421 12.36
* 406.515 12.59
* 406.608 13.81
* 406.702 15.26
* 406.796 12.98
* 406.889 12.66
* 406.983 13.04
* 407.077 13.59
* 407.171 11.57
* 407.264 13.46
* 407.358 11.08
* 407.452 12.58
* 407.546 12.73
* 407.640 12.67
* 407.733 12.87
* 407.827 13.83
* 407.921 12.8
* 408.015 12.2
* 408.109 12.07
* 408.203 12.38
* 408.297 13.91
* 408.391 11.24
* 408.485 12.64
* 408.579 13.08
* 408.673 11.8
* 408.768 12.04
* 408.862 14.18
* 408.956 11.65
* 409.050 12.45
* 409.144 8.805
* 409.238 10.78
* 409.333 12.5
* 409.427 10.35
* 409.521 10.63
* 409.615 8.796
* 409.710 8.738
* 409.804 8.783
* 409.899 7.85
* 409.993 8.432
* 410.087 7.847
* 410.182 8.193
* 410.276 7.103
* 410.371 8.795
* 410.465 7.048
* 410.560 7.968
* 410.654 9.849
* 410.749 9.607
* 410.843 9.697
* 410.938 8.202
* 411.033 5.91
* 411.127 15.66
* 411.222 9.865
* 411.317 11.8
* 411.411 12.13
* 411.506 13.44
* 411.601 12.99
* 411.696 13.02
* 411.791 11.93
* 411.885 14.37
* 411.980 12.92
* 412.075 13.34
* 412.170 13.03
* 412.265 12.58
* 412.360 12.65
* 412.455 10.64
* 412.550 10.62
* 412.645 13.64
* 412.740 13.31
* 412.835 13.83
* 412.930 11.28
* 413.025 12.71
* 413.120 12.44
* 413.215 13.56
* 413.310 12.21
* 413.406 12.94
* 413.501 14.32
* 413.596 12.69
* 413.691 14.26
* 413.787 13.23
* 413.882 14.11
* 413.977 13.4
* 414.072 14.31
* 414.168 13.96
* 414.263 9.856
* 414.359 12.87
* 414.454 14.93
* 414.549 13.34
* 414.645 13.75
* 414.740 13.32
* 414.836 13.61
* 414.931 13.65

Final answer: 1.35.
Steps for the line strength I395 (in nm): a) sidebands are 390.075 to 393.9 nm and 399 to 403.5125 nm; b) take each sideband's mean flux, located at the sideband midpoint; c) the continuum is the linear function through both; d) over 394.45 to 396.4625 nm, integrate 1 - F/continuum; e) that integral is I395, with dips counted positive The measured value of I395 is 0.19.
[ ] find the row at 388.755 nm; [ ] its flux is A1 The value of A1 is 6.815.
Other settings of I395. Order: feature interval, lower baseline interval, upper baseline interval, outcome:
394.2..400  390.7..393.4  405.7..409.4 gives 0.564 nm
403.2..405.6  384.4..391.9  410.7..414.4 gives -0.451 nm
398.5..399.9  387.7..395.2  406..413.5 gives -0.304 nm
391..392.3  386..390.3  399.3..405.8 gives -0.191 nm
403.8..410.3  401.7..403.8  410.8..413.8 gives 0.301 nm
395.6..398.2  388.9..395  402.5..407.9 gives 0.761 nm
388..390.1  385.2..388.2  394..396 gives 0.604 nm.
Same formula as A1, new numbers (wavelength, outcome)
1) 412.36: 12.65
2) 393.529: 7.268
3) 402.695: 11.34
